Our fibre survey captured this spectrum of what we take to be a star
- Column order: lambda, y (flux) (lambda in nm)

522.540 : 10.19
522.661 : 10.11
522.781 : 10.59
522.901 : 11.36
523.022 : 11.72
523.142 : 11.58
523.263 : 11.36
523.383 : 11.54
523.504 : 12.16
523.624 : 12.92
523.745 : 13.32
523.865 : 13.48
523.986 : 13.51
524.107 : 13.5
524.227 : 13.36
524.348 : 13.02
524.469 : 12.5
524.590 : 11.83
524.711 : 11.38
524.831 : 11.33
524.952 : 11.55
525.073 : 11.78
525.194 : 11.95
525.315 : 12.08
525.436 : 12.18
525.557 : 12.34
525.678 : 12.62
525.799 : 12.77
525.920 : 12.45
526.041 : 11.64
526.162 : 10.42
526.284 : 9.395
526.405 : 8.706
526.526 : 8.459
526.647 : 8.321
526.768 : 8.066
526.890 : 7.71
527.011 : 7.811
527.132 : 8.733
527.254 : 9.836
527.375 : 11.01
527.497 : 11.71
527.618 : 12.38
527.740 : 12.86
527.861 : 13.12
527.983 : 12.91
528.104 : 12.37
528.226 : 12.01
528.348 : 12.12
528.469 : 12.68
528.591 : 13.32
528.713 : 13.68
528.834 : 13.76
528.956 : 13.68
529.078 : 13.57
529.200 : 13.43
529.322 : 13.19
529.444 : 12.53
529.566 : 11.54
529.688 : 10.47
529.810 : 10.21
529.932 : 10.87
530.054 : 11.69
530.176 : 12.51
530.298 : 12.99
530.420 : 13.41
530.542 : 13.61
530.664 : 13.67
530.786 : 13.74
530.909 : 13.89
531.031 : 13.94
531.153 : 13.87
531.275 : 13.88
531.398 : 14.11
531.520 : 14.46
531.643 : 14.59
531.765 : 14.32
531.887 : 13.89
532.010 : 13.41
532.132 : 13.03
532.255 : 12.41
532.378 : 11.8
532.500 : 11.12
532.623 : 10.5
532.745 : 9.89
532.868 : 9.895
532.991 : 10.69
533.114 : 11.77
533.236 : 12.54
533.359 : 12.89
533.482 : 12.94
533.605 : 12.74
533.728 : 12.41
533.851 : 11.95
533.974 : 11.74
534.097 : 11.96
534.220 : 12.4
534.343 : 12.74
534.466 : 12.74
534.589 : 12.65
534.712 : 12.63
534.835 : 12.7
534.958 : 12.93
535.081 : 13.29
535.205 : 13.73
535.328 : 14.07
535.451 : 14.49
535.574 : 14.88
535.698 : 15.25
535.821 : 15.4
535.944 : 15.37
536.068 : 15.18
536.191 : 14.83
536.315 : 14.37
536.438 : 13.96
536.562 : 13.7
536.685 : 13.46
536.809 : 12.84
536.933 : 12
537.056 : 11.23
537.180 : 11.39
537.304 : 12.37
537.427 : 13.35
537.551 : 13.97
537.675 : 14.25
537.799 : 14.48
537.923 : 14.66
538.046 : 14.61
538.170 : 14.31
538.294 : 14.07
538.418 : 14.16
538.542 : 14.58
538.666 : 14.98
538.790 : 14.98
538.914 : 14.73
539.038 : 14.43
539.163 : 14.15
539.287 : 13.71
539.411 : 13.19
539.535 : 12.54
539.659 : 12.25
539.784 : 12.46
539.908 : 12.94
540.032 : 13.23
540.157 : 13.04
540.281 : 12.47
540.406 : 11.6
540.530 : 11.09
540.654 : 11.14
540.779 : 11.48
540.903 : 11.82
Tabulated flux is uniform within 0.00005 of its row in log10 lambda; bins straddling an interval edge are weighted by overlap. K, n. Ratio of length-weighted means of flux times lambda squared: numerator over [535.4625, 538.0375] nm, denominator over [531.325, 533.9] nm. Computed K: 1.1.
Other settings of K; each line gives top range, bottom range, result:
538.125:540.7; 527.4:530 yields 1.11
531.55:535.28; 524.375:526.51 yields 1.11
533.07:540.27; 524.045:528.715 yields 1.23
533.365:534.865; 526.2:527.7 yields 1.36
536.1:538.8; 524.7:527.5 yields 1.36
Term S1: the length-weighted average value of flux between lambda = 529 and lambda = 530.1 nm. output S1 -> 12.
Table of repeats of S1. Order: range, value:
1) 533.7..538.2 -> 13.5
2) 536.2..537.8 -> 13.2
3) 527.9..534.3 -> 12.6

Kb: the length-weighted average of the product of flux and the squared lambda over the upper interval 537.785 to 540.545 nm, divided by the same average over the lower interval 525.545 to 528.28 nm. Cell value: 1.33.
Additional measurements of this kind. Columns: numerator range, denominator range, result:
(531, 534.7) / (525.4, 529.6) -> 1.11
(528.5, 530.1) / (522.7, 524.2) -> 1.04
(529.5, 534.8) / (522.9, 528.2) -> 1.12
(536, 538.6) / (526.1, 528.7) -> 1.33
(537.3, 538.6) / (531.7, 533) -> 1.21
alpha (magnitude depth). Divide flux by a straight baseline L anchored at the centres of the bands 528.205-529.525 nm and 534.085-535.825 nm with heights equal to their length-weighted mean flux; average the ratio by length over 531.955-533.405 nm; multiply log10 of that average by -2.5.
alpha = 0.145 mag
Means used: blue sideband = 13.1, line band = 11.6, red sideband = 13.4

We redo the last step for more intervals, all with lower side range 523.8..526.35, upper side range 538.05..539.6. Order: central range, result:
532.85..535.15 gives 0.09 mag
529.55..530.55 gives 0.09 mag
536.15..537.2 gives 0.06 mag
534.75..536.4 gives -0.05 mag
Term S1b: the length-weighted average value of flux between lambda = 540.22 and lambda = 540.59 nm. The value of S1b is 11.7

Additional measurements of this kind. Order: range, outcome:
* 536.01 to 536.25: 15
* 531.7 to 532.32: 13.4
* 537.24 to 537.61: 13.2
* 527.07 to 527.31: 9.25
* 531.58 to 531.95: 14.3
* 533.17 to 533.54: 12.8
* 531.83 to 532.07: 13.6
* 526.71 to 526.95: 7.86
